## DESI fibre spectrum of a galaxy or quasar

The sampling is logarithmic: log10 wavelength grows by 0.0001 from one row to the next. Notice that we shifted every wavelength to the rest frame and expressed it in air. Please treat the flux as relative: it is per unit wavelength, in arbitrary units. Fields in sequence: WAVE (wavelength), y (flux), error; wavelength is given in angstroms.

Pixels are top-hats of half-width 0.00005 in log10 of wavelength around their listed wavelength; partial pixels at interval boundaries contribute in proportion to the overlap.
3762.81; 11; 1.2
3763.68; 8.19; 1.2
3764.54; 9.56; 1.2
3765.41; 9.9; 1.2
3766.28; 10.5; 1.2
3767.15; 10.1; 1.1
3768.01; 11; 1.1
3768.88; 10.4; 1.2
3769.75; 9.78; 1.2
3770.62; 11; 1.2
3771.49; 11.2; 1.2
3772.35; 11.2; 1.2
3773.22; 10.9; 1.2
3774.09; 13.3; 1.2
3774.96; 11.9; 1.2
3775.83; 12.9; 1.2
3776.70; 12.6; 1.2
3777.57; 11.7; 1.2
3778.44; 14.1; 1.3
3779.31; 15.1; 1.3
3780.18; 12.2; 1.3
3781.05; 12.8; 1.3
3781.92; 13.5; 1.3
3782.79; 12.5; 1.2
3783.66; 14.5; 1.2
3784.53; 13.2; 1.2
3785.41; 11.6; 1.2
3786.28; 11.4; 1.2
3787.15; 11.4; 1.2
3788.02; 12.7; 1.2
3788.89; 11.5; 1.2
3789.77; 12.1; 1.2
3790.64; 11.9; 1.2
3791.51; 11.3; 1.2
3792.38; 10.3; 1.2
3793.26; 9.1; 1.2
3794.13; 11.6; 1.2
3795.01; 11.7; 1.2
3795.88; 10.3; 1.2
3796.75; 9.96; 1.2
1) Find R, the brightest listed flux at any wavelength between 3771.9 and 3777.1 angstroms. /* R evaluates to 13.3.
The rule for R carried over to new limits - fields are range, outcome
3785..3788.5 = 12.7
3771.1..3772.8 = 11.2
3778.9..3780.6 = 15.1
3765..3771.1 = 11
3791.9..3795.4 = 11.7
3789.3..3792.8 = 12.1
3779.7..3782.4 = 13.5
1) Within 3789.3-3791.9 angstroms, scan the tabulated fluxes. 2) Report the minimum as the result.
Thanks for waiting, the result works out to 11.3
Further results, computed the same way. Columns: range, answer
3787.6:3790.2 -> 11.5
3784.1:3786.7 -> 11.4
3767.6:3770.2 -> 9.78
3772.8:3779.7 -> 10.9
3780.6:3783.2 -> 12.5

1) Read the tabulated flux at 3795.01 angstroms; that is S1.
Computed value 11.7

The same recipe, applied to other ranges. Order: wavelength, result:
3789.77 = 12.1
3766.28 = 10.5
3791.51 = 11.3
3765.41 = 9.9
